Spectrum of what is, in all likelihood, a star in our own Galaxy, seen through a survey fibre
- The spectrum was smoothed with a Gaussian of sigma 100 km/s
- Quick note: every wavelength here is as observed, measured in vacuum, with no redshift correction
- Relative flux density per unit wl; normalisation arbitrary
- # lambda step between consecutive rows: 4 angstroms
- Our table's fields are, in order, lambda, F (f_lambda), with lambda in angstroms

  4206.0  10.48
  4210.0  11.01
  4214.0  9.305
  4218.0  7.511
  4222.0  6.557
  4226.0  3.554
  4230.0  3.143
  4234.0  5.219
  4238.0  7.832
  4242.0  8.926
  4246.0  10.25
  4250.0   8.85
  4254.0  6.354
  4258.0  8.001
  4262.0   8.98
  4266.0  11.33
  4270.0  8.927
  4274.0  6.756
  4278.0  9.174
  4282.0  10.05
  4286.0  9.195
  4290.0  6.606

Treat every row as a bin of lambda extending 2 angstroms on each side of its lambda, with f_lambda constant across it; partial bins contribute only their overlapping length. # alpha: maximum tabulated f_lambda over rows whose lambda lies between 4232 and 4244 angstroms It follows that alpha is 8.926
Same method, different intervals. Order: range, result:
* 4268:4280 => 9.174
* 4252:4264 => 8.98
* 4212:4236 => 9.305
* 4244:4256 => 10.25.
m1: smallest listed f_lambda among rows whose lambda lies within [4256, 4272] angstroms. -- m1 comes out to 8.001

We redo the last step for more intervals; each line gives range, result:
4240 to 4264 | 6.354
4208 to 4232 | 3.143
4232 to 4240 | 5.219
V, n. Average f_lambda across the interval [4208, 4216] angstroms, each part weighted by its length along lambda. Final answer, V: 10.2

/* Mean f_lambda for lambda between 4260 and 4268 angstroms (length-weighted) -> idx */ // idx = 10.2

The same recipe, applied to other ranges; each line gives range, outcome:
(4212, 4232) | 6.01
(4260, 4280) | 9.03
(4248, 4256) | 7.6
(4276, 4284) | 9.61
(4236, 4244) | 8.38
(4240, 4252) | 9.34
